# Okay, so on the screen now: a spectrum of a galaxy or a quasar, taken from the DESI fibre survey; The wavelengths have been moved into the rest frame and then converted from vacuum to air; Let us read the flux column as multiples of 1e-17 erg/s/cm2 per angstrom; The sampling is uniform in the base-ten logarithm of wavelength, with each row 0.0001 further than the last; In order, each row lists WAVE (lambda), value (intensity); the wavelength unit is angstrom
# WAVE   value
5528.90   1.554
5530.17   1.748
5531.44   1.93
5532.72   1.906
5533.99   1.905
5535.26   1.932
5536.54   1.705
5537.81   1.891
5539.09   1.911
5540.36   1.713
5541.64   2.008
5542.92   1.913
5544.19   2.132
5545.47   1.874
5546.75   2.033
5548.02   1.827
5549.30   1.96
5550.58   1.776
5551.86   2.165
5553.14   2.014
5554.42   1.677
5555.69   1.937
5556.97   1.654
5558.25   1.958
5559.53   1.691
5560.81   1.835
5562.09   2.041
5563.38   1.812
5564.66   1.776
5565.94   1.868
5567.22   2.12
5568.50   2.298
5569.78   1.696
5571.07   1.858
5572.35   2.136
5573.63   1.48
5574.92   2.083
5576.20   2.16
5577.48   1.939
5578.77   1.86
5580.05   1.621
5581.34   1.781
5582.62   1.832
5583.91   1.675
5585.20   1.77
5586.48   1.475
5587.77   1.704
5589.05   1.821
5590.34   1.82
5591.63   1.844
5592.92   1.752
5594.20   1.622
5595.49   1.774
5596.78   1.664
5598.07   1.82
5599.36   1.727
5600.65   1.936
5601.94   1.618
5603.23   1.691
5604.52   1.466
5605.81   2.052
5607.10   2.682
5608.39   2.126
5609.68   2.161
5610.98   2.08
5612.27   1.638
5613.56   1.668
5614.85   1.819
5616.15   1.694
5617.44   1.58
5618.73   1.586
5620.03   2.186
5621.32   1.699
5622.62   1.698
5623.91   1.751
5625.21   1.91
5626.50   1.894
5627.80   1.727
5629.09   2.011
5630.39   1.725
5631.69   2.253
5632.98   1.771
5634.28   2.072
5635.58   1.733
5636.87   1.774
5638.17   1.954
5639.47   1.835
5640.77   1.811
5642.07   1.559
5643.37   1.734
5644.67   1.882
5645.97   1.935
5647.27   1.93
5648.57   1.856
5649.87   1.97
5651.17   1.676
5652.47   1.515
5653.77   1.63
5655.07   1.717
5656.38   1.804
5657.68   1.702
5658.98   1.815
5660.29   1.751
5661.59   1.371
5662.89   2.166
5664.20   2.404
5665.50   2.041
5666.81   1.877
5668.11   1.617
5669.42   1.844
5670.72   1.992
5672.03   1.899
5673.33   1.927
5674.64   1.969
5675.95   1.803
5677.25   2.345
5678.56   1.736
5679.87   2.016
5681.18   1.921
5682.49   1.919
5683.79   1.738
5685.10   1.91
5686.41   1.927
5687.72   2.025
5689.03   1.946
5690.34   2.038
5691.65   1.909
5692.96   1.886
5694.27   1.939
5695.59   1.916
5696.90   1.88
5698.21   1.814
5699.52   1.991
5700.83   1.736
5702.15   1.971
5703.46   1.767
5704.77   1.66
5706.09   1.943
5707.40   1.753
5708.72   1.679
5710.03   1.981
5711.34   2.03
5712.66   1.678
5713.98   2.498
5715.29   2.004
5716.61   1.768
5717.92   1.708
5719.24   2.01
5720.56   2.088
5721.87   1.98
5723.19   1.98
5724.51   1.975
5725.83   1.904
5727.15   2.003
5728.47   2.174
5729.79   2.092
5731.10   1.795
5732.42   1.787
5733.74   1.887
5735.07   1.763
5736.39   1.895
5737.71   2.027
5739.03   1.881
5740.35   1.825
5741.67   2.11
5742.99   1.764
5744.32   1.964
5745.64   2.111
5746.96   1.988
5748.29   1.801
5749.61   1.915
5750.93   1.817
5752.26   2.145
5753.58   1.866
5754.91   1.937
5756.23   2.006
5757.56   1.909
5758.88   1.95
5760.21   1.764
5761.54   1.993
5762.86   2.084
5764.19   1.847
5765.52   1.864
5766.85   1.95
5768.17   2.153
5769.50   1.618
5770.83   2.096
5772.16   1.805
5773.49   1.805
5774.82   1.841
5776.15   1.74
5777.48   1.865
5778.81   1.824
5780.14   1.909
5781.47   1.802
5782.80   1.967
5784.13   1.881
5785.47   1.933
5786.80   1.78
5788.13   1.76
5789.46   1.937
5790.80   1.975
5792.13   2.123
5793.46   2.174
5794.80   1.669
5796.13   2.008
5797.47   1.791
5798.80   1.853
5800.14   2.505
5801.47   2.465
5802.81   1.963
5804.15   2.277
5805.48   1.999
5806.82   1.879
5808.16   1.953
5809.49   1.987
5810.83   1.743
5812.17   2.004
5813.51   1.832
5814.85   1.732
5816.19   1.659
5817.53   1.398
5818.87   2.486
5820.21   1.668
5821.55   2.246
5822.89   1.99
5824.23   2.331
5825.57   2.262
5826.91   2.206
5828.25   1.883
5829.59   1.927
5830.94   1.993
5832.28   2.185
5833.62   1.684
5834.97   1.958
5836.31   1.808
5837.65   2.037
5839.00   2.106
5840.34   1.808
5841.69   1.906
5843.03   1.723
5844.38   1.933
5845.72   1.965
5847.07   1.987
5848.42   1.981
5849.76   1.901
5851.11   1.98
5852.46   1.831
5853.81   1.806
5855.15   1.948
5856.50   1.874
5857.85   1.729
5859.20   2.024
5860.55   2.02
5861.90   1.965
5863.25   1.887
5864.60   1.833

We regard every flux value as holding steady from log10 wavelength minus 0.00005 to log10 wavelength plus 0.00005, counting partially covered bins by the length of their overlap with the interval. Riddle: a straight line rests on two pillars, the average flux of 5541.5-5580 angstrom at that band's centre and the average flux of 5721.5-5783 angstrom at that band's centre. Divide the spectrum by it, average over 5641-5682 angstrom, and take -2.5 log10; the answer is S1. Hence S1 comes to 0.04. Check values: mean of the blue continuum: 1.91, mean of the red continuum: 1.92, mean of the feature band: 1.85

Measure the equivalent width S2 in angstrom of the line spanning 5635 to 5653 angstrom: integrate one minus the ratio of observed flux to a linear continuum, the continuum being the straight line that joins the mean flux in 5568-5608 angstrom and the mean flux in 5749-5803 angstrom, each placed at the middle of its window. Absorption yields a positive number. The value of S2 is 0.6 angstrom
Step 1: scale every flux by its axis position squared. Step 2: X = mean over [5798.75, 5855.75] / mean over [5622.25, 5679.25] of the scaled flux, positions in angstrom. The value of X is 1.1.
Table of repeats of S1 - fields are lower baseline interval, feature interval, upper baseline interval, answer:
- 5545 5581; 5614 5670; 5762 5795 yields 0.05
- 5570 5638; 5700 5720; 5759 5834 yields 0.01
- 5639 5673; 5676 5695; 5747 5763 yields -0.05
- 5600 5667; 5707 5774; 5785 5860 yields -0.01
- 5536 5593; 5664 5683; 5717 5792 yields -0.03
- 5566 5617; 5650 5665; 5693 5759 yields 0.06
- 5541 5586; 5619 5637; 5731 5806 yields 0.02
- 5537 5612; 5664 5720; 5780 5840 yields 0.00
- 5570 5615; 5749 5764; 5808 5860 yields -0.02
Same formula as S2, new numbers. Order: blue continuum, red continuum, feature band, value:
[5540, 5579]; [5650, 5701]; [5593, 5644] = 1.7 angstrom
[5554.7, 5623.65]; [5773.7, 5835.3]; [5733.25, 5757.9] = -0.1 angstrom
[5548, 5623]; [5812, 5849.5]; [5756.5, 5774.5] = 0.1 angstrom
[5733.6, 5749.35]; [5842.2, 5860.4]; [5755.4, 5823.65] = -0.7 angstrom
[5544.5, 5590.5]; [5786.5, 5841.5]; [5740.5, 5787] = 1.1 angstrom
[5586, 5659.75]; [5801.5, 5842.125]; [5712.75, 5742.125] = -0.9 angstrom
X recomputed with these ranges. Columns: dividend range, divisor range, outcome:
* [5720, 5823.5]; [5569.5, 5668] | 1.12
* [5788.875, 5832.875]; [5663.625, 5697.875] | 1.08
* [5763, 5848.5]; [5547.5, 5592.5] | 1.14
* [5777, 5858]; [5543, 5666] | 1.14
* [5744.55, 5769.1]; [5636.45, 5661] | 1.14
